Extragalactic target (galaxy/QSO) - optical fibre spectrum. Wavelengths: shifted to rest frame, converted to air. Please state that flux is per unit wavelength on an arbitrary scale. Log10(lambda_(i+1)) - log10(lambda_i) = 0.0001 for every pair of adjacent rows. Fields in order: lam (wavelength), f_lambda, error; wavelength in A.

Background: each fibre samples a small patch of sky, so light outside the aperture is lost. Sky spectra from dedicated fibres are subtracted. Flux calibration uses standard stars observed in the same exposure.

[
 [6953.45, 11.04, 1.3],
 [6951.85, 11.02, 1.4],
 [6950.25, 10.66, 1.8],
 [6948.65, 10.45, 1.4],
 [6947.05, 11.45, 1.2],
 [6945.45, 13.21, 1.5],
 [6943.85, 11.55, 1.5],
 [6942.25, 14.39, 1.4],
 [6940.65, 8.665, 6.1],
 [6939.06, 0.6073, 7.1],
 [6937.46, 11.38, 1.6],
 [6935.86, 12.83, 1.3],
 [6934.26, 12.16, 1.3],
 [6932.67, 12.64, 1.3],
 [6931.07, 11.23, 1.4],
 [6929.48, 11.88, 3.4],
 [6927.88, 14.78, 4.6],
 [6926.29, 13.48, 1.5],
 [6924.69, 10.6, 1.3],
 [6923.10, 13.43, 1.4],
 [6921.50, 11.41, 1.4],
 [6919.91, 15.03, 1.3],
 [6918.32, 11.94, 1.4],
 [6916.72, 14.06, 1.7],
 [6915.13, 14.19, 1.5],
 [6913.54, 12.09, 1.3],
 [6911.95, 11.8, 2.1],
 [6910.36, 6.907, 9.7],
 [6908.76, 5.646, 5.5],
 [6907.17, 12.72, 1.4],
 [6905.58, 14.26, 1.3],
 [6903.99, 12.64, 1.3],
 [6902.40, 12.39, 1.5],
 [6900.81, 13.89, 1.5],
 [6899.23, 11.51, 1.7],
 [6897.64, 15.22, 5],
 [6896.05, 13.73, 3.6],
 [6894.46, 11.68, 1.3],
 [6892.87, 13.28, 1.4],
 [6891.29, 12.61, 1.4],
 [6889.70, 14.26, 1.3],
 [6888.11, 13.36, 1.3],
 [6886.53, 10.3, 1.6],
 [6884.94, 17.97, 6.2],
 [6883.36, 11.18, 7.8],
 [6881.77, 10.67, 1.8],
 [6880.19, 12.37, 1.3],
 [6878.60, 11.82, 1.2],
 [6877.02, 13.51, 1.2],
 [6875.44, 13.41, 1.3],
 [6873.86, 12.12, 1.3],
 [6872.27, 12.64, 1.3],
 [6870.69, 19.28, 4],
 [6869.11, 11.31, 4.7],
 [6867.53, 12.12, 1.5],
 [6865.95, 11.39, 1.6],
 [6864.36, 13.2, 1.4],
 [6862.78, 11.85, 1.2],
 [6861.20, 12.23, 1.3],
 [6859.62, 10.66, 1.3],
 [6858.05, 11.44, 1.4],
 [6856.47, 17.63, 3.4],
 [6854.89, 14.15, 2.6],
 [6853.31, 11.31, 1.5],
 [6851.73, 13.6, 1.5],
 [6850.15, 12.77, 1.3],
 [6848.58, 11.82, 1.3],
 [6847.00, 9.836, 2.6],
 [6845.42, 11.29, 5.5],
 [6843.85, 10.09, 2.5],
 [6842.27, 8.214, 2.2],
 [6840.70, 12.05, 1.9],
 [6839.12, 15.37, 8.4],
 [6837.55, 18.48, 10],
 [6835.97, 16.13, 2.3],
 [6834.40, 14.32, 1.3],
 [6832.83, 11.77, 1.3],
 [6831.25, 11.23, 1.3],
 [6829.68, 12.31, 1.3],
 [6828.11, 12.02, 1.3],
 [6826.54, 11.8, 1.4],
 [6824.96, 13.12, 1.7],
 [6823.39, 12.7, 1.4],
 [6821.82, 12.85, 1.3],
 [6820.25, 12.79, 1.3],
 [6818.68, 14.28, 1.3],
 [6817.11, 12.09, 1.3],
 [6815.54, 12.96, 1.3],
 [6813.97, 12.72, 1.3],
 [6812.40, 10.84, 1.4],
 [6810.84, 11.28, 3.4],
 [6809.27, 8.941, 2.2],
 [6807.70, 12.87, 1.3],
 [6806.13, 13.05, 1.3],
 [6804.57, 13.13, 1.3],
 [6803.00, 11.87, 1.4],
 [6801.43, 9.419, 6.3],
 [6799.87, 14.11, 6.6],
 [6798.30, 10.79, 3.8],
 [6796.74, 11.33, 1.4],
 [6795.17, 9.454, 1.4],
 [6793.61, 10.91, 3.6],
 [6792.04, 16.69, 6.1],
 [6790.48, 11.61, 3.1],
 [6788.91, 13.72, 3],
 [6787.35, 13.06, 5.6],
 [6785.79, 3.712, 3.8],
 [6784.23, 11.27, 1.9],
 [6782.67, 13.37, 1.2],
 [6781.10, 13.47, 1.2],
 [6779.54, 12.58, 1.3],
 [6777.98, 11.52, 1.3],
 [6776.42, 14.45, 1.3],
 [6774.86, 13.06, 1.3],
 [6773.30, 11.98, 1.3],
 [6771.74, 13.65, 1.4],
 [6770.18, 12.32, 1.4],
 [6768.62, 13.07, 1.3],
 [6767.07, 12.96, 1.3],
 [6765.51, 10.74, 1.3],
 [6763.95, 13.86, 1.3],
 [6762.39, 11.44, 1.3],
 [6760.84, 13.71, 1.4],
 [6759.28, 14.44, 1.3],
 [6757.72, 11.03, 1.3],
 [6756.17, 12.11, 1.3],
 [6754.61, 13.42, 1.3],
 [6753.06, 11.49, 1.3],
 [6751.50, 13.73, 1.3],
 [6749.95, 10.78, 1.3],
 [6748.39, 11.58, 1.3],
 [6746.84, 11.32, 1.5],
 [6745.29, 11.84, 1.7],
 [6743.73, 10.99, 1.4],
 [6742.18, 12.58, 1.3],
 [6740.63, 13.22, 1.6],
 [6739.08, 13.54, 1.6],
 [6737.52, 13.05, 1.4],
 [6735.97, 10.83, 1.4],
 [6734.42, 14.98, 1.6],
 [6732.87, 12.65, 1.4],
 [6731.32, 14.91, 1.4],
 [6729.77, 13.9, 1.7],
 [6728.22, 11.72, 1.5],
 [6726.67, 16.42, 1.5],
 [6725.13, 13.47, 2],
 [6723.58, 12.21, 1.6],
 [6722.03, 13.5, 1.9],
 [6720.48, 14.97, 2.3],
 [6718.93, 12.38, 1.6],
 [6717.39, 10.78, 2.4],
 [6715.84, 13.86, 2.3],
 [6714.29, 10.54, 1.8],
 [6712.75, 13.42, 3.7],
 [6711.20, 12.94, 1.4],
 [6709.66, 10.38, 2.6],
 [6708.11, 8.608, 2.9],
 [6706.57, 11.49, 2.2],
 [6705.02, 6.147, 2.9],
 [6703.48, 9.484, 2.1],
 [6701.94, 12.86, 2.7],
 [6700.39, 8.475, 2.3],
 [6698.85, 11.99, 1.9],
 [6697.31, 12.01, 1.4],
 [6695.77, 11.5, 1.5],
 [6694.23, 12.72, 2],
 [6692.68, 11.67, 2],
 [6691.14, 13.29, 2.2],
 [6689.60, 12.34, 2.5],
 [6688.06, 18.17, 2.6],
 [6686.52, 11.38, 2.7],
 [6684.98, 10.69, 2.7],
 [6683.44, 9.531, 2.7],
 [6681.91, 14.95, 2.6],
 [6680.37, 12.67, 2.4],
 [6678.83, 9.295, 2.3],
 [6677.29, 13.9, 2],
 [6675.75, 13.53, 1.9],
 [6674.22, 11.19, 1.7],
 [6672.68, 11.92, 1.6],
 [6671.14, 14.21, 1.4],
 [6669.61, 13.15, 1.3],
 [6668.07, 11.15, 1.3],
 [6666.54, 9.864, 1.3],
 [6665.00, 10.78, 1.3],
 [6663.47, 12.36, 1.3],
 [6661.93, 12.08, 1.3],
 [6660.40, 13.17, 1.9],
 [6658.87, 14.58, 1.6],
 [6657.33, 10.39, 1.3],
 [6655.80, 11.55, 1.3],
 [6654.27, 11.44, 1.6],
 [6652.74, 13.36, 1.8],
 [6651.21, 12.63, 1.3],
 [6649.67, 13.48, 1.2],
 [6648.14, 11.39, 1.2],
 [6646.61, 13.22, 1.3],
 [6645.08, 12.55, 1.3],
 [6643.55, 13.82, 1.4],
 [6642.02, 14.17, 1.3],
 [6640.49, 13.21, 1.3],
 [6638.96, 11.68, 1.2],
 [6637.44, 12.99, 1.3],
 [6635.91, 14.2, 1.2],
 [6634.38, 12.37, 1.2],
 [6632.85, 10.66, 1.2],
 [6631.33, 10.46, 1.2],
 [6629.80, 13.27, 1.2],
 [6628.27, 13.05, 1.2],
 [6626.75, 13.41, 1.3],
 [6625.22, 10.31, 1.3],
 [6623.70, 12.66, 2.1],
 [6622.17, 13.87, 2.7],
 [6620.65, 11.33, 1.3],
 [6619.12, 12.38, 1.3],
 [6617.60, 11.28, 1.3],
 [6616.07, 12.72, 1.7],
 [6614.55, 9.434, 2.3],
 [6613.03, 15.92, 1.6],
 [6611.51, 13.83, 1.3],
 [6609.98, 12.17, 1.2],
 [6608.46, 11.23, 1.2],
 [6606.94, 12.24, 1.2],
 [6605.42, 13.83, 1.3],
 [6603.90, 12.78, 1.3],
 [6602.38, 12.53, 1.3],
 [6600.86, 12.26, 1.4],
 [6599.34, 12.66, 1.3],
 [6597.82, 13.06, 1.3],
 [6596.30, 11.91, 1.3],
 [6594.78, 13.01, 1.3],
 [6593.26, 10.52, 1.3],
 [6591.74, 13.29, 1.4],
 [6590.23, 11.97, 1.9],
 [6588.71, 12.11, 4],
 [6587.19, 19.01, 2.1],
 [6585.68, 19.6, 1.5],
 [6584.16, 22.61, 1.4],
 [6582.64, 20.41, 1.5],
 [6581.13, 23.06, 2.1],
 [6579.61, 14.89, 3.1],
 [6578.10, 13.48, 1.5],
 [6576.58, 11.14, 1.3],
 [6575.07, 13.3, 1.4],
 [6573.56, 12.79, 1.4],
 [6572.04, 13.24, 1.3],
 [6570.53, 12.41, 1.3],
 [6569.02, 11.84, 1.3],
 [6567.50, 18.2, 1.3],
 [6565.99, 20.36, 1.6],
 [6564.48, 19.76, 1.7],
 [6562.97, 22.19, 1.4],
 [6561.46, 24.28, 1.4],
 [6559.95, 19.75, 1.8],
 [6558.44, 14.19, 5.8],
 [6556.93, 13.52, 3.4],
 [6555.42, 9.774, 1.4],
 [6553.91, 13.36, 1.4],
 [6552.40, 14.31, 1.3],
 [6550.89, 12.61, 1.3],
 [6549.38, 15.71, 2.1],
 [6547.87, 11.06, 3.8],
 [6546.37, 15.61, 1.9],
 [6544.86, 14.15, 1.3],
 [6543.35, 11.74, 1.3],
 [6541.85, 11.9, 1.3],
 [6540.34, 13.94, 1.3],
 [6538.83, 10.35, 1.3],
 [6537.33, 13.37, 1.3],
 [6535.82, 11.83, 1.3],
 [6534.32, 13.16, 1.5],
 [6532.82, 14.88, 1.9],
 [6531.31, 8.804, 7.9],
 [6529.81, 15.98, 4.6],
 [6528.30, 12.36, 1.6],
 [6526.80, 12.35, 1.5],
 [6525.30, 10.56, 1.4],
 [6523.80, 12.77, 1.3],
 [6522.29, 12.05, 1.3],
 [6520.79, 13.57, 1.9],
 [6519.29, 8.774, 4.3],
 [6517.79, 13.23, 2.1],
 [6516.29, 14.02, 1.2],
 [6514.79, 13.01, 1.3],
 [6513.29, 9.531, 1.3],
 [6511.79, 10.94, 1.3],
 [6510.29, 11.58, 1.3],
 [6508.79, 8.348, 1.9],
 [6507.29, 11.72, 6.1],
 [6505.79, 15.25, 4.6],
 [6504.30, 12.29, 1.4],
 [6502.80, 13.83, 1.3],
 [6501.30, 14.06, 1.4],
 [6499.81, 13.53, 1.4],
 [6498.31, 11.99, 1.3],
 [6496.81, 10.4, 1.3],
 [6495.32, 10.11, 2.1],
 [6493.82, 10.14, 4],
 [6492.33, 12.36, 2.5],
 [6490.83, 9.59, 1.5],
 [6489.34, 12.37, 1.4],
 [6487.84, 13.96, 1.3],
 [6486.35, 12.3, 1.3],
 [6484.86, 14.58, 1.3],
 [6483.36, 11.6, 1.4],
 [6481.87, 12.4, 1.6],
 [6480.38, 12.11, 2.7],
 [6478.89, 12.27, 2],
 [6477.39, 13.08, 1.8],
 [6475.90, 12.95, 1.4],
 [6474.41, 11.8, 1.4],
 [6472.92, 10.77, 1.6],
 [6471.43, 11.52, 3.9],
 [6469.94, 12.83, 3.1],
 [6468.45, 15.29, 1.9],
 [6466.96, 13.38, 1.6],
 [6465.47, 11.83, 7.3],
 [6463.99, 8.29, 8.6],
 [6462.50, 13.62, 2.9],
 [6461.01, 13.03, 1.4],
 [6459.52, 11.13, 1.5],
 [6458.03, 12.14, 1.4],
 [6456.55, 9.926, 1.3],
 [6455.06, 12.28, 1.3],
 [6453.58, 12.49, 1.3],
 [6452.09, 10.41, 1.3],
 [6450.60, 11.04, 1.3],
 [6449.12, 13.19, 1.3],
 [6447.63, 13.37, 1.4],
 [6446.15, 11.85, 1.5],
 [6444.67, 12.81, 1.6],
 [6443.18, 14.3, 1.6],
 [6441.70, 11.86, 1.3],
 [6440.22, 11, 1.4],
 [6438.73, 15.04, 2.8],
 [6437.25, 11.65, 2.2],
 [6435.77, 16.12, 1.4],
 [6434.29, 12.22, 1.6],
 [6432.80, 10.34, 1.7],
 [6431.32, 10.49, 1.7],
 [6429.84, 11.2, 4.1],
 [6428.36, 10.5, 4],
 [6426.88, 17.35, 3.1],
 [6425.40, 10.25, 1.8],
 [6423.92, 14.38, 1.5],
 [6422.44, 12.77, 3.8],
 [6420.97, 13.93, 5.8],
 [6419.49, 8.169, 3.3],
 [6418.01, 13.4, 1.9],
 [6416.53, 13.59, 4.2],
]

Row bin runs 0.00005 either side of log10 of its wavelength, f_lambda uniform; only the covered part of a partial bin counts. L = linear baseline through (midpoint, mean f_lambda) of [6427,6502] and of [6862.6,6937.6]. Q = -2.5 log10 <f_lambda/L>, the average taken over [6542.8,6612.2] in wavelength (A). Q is -0.20 mag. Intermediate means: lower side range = 12.2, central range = 14.7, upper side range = 12.6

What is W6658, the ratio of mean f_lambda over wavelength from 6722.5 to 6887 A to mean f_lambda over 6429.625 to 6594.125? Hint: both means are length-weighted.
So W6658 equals 0.9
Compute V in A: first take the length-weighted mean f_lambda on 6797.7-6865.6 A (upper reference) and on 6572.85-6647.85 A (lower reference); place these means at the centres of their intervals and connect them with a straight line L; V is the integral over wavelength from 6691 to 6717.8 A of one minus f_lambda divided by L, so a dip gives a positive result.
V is 3.8 A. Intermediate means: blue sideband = 13.4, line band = 11.2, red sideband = 12.4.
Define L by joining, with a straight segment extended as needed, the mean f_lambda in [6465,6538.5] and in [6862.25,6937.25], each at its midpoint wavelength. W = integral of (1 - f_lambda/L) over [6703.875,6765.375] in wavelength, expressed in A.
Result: 0.40 A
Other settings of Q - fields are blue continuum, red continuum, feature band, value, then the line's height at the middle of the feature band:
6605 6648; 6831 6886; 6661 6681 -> 0.05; 12.6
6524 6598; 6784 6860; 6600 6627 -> 0.14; 14.1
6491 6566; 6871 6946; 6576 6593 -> -0.25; 13.1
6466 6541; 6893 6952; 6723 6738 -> -0.12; 12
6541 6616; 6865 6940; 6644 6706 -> 0.16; 13.9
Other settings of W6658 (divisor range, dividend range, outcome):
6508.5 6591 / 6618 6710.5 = 0.85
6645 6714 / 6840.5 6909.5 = 1.05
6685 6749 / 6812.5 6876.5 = 1.04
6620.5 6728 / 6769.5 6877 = 1.02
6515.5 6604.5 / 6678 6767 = 0.86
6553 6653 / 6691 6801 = 0.87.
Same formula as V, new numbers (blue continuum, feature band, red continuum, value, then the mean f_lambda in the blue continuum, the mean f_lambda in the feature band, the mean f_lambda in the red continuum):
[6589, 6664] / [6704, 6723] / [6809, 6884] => 1.5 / 12.5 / 11.6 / 12.6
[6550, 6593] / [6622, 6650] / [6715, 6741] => 4.2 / 15.9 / 12.6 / 13.3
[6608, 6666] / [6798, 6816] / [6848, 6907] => 1.4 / 12.5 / 11.8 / 13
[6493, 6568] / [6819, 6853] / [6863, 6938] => 0.4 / 13.4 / 12.6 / 12.6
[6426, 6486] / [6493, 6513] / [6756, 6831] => 0.8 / 12.3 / 11.8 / 12.2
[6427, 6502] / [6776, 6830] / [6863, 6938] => 1.9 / 12.2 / 12.1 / 12.6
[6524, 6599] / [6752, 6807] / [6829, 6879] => 4.1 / 14.5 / 12.3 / 12.8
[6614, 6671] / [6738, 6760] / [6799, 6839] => 0.5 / 12.3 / 12.3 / 12.7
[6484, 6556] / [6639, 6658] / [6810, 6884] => -0.2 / 12.4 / 12.6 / 12.6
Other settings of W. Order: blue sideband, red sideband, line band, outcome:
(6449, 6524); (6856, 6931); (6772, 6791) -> 0.68 A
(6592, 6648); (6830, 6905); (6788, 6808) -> 0.85 A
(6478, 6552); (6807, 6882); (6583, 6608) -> -3.25 A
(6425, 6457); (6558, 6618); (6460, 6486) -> 0.91 A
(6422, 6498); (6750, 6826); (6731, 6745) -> -0.69 A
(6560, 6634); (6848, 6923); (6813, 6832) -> 0.68 A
